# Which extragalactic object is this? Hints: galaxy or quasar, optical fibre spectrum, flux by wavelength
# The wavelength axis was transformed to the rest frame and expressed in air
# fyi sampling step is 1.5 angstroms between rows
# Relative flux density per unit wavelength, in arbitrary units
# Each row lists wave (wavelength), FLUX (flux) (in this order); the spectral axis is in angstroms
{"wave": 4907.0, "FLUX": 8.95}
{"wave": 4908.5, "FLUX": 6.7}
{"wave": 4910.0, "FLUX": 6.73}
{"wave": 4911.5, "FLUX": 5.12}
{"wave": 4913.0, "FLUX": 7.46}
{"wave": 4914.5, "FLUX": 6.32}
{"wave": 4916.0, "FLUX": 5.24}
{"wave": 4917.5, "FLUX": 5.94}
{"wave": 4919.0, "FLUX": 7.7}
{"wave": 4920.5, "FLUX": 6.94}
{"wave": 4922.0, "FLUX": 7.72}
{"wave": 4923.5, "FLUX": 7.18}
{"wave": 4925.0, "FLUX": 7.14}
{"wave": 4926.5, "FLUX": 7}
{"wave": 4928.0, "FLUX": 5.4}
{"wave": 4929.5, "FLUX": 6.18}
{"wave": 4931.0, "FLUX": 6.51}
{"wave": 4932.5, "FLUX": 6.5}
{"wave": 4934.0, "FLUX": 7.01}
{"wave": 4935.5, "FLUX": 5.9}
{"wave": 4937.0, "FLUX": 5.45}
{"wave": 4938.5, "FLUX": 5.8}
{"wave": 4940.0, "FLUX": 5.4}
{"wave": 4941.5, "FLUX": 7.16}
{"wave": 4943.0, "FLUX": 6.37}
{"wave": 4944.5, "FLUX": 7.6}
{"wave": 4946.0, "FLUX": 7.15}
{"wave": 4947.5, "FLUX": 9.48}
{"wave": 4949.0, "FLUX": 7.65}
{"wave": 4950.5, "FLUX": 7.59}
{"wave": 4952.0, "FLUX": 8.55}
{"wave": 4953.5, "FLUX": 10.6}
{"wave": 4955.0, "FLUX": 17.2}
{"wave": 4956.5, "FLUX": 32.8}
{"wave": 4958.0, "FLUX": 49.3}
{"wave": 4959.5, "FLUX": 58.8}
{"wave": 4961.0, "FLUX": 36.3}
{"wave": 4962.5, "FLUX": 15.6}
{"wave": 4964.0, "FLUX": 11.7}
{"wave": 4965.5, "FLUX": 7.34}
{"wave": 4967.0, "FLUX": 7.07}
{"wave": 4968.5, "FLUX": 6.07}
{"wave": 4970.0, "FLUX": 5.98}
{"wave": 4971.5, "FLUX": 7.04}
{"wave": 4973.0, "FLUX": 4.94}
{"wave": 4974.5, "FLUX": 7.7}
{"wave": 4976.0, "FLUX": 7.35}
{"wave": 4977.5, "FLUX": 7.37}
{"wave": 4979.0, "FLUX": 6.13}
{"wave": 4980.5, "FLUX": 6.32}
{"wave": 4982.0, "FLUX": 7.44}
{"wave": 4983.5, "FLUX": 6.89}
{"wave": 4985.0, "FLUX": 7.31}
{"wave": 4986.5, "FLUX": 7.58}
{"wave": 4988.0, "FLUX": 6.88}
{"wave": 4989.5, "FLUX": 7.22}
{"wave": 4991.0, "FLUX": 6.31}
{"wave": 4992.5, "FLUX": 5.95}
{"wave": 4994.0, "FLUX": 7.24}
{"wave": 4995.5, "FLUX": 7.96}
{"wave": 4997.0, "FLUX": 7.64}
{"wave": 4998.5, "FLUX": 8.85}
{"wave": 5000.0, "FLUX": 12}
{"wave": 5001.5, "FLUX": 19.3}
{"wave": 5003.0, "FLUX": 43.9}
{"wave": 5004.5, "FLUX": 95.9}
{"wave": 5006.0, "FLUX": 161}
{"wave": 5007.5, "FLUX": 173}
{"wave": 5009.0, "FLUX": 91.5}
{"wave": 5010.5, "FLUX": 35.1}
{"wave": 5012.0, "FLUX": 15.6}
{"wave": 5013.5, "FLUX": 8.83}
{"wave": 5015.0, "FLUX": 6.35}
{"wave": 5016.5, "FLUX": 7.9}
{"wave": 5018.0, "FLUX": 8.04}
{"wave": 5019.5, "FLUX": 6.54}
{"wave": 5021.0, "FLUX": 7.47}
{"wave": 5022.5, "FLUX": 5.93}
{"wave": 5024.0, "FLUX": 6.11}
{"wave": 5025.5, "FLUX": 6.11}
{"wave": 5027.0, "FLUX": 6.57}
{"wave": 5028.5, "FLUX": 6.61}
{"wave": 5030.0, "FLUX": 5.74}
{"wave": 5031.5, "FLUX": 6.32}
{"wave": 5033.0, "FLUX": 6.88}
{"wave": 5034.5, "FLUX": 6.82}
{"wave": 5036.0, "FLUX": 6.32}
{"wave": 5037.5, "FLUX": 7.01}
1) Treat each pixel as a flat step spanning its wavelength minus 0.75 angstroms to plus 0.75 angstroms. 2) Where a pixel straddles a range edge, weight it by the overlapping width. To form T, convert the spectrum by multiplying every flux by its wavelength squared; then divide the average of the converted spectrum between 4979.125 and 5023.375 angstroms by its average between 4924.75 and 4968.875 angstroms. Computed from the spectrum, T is 2.14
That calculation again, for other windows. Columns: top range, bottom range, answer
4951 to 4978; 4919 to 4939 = 2.58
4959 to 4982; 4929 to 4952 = 1.82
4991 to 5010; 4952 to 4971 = 2.48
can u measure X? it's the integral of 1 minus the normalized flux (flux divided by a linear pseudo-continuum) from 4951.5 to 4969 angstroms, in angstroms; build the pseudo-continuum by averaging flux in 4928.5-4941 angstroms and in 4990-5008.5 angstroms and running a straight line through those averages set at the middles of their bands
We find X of -1.0 angstroms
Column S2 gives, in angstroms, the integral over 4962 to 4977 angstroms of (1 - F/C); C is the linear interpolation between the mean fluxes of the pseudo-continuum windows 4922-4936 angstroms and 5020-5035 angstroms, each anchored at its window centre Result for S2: -3.2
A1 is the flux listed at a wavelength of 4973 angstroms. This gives 4.94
